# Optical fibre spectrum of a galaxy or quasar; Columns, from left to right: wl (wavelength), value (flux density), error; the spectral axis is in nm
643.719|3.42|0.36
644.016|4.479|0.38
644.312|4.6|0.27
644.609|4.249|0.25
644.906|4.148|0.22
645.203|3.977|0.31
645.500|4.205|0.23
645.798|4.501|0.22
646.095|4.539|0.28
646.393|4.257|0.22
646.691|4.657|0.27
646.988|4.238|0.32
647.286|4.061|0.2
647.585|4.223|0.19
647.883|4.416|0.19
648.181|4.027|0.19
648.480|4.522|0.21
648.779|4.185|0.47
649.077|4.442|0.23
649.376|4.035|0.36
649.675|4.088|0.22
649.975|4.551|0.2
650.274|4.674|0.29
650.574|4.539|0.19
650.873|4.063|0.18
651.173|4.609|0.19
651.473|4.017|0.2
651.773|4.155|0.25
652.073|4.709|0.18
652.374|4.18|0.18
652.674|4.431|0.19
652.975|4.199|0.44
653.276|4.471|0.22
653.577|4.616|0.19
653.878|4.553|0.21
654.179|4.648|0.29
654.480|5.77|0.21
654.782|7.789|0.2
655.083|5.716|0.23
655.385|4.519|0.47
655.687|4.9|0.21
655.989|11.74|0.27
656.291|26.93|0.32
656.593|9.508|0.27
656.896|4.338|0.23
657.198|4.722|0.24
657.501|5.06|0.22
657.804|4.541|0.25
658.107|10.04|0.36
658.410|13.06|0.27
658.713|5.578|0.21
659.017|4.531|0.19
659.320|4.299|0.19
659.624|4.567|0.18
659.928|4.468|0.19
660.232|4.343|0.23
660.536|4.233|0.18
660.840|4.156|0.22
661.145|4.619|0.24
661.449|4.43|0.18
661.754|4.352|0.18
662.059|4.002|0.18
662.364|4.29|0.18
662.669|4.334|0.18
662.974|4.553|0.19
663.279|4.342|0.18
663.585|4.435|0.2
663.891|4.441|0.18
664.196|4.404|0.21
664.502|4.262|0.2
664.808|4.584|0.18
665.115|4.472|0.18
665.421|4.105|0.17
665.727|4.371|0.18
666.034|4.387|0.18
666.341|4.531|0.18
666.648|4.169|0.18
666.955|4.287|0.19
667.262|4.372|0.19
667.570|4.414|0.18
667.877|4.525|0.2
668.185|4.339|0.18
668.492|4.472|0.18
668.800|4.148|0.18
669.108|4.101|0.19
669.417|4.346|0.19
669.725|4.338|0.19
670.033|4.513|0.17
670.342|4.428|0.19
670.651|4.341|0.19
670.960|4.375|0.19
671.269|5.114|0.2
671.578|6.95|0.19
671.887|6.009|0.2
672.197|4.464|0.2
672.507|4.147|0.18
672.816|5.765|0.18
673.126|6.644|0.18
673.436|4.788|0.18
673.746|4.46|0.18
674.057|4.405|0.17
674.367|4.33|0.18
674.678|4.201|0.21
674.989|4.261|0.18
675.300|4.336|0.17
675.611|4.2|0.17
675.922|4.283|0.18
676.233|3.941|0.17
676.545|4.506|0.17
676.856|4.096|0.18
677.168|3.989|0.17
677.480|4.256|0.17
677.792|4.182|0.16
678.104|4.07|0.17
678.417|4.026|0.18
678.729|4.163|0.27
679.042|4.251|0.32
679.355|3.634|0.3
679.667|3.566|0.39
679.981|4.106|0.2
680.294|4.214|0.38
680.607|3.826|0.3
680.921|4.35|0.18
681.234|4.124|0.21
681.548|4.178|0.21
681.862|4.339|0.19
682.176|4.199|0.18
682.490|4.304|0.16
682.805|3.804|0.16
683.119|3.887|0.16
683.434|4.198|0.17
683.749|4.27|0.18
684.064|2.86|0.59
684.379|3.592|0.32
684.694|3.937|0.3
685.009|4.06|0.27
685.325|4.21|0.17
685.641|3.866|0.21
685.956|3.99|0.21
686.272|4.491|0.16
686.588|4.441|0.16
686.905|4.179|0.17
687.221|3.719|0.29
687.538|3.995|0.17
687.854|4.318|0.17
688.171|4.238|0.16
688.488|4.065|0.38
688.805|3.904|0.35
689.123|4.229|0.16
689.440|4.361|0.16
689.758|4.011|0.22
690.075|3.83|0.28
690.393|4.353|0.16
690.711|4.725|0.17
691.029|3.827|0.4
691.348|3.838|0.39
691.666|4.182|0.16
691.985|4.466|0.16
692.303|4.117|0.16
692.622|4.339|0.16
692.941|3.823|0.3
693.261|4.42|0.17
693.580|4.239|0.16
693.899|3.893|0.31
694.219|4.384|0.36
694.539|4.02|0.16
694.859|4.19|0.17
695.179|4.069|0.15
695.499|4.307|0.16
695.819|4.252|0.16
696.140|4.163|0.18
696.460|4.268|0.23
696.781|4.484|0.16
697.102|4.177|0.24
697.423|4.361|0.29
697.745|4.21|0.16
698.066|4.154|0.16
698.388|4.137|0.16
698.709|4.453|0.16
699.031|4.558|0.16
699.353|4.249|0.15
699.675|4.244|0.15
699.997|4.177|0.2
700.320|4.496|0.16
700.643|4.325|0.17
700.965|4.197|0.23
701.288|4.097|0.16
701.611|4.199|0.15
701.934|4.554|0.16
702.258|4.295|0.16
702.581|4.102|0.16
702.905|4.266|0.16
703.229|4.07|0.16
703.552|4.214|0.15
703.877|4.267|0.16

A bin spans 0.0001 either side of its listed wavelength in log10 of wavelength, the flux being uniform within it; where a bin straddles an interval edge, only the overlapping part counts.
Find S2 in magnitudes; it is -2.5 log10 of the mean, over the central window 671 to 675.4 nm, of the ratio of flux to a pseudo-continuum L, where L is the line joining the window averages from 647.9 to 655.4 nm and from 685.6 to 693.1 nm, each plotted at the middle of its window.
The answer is -0.15 mag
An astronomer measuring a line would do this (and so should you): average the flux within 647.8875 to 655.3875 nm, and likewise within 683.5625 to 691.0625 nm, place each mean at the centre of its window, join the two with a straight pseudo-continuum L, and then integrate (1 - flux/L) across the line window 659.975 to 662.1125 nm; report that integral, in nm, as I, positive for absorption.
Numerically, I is 0.070 nm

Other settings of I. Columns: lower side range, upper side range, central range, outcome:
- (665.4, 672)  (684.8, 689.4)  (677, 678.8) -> 0.099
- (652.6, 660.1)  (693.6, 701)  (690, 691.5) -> 0.169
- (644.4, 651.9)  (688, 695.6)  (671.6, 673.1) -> -0.417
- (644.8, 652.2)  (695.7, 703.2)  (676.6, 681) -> 0.239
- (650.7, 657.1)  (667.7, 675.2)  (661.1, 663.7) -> 0.563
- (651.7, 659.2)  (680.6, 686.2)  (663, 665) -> 0.507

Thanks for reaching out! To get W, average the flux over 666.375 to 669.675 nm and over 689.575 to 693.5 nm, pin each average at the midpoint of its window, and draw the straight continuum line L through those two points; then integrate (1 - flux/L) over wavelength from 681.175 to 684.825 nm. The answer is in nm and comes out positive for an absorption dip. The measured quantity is 0.22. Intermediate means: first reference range 4.33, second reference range 4.16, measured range 3.97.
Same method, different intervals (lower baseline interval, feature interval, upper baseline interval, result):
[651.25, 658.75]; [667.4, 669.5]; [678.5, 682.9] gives 0.396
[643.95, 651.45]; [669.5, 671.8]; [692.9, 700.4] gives -0.321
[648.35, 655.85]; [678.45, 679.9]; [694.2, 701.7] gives 0.164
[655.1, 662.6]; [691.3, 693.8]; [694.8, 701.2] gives 0.217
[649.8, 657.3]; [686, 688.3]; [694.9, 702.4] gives 0.270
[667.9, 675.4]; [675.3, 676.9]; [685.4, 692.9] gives 0.122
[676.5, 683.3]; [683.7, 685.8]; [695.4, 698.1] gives 0.170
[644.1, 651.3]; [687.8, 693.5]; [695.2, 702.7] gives 0.157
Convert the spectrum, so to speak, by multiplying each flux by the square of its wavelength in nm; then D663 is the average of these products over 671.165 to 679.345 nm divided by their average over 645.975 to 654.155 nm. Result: 1.1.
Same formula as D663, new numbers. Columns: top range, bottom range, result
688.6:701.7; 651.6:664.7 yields 0.82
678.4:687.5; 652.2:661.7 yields 0.69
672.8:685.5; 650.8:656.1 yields 0.88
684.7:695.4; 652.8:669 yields 0.83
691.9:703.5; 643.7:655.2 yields 1.09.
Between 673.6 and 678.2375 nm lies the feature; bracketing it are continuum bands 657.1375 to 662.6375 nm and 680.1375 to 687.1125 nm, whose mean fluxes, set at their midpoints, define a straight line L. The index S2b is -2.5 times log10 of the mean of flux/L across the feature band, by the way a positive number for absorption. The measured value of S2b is 0.06 mag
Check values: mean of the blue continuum 5.28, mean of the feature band 4.23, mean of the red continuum 4.06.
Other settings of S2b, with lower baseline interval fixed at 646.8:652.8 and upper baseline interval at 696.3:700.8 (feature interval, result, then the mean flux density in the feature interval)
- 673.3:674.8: -0.03 mag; 4.44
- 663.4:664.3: -0.03 mag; 4.42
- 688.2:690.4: 0.05 mag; 4.1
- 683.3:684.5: 0.16 mag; 3.72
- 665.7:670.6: -0.01 mag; 4.36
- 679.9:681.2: 0.05 mag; 4.13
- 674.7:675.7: 0.01 mag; 4.26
